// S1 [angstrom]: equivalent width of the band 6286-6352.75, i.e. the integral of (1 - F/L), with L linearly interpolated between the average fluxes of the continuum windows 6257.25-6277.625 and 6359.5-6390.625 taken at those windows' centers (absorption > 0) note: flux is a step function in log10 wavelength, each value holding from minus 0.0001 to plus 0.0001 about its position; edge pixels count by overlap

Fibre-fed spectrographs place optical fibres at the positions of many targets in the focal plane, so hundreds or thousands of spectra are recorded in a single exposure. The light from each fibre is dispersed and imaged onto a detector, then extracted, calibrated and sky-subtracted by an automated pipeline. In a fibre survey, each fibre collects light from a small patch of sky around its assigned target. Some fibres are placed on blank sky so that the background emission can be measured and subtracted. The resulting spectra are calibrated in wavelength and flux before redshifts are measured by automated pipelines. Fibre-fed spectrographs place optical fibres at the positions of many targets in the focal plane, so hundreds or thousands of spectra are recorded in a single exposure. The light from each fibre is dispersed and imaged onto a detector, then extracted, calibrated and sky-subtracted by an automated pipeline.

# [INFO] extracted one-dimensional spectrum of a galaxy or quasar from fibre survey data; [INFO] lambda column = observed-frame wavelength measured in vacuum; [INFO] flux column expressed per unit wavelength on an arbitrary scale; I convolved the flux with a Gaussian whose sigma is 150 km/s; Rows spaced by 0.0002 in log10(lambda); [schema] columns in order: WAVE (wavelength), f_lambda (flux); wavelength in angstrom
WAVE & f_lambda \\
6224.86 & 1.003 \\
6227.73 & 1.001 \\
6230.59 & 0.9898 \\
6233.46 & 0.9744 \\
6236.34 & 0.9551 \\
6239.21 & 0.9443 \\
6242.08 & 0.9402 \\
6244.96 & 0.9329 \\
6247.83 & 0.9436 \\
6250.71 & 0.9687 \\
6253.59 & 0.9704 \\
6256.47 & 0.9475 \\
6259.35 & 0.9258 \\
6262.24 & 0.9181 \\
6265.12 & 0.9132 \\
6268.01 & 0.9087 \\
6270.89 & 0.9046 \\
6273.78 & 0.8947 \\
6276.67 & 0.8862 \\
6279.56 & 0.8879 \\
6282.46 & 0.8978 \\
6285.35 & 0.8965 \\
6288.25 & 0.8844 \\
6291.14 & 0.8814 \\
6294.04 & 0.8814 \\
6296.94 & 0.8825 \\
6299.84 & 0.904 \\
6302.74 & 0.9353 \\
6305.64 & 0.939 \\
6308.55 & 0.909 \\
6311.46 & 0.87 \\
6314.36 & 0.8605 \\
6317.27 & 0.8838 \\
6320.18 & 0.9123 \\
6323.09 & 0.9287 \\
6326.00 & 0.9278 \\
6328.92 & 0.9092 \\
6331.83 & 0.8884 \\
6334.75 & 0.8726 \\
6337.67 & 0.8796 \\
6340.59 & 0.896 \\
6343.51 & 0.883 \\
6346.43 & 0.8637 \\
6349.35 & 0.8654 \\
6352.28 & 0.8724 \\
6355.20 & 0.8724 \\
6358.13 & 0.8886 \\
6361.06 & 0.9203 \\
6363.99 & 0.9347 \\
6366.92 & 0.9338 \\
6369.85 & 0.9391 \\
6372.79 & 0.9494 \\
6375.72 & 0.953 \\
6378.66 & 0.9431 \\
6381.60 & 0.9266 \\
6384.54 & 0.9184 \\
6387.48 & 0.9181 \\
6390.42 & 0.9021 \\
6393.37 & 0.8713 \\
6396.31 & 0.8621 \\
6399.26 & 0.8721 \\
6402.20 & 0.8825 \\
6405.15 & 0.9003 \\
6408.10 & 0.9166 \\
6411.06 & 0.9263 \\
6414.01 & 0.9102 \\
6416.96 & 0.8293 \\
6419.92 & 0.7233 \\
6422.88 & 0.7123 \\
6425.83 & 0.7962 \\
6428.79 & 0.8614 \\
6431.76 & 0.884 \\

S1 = 2.0 angstrom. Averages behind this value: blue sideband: 0.909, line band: 0.893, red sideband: 0.932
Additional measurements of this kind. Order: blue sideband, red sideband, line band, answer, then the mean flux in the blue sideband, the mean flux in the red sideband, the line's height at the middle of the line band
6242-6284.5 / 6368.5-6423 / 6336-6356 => 0.59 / 0.922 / 0.891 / 0.903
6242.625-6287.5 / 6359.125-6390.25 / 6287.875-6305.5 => 0.46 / 0.919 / 0.932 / 0.923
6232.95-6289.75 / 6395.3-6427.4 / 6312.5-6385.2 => -2.09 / 0.924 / 0.848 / 0.88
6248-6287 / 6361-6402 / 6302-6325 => 0.32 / 0.917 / 0.916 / 0.917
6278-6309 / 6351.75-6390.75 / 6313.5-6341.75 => 0.38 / 0.899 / 0.921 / 0.909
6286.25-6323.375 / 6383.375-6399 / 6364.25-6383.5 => -1.01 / 0.897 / 0.892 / 0.893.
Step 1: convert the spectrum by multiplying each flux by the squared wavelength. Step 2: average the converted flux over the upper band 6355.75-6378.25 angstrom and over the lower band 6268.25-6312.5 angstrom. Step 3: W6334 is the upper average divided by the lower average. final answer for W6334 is 1.06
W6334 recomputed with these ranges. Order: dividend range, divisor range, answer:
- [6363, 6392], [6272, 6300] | 1.08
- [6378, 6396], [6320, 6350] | 1.03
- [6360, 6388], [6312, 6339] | 1.06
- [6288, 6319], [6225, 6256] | 0.95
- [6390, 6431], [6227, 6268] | 0.95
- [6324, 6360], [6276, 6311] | 1.00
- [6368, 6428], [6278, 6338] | 1.01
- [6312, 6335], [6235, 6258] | 0.97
